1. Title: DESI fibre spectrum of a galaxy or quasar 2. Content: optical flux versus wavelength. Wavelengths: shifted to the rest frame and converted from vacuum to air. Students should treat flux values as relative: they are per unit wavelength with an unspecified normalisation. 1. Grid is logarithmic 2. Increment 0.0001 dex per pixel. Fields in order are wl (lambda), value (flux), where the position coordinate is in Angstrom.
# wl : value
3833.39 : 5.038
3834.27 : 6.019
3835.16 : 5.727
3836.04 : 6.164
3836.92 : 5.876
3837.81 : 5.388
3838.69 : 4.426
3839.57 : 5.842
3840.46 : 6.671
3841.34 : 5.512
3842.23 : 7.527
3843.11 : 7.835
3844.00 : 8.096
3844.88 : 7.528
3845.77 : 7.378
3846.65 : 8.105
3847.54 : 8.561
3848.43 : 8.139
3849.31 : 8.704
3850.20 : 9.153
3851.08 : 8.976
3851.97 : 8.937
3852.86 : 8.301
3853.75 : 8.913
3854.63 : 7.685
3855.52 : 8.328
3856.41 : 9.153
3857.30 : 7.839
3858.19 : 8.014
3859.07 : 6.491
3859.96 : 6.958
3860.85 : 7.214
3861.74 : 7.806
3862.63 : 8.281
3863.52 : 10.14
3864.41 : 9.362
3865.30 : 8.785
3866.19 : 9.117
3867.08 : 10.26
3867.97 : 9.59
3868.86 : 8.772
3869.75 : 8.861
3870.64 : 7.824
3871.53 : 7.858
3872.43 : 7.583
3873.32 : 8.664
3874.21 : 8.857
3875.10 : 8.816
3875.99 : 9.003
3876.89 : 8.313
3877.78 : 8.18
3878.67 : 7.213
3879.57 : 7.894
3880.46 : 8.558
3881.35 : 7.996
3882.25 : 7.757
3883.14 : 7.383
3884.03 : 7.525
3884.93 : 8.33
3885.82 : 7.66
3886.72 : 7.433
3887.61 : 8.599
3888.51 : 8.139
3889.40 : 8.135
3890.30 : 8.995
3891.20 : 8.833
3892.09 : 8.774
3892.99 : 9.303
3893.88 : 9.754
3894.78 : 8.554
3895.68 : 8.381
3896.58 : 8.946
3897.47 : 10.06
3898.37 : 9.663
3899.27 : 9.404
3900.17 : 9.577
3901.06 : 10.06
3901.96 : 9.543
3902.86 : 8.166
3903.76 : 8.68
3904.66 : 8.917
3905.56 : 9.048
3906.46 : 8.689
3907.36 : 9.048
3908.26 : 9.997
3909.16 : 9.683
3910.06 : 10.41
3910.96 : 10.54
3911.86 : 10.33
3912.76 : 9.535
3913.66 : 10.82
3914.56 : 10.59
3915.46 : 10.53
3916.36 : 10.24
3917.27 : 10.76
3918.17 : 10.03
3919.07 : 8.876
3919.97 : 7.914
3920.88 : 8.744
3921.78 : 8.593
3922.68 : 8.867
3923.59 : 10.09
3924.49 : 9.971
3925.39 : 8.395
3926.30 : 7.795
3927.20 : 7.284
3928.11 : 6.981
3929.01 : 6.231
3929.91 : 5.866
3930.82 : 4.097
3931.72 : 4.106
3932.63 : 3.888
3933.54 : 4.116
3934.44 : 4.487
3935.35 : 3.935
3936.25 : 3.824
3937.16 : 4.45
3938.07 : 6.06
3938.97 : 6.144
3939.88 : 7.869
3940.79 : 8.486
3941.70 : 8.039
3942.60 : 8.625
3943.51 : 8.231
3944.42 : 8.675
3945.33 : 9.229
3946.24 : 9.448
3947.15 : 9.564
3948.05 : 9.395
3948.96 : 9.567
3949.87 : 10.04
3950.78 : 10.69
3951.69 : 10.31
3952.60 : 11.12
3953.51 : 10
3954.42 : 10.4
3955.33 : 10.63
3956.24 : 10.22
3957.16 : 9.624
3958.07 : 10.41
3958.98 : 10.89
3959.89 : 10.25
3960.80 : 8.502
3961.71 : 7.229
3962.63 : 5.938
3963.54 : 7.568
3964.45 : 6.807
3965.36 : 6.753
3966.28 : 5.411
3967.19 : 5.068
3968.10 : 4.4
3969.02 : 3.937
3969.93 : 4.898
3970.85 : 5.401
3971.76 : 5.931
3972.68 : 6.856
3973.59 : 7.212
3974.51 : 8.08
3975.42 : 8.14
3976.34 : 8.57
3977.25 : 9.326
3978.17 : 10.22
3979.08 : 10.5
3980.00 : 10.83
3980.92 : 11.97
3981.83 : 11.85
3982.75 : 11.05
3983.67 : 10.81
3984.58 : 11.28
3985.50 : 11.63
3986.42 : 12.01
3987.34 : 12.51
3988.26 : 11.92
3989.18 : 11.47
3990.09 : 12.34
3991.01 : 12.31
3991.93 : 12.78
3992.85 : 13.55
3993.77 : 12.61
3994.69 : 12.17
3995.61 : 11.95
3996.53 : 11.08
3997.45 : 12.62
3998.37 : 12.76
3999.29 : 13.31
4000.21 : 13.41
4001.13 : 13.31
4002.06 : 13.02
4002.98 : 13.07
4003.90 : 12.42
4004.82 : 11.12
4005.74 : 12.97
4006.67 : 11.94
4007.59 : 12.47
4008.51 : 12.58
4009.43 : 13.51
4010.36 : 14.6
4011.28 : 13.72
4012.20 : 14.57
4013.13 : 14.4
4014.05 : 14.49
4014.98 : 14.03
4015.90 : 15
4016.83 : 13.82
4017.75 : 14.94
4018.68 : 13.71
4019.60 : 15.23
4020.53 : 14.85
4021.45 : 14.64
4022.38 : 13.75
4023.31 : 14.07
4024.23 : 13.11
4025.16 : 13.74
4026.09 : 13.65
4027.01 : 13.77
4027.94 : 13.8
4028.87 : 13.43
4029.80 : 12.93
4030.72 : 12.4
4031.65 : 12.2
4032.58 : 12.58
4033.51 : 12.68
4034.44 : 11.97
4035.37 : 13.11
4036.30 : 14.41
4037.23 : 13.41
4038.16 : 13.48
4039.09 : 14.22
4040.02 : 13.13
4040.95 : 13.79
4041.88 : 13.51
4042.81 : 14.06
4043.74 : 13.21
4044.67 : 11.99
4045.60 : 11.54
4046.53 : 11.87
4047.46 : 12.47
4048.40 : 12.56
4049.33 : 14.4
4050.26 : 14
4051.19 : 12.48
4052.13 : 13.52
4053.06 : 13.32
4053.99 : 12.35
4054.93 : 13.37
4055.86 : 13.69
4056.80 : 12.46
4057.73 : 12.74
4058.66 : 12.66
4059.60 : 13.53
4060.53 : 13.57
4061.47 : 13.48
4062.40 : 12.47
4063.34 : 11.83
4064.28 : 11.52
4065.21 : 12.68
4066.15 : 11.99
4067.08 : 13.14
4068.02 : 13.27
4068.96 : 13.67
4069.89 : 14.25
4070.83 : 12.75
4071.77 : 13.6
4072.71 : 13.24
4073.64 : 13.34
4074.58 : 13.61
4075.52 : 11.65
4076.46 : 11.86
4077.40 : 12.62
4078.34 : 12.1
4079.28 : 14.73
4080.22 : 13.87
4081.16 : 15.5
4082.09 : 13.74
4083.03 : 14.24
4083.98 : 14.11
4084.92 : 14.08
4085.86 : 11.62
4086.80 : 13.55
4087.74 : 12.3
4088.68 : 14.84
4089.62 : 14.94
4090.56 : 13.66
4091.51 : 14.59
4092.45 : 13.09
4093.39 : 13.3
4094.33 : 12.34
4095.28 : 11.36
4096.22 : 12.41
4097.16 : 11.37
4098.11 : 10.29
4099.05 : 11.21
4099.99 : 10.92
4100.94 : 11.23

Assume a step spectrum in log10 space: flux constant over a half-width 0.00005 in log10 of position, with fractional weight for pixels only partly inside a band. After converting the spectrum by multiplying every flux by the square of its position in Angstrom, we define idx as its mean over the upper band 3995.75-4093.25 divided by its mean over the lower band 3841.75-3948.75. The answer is 1.7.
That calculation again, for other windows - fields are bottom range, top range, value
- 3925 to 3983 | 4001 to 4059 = 1.77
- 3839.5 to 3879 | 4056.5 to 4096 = 1.79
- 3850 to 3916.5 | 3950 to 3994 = 1.12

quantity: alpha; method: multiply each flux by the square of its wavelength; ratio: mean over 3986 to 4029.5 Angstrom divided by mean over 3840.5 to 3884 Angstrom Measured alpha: 1.73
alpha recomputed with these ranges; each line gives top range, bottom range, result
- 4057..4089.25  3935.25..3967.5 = 1.67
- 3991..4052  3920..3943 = 2.07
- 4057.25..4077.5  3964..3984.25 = 1.70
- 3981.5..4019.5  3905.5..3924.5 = 1.38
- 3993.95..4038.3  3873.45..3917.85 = 1.57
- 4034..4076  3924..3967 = 1.76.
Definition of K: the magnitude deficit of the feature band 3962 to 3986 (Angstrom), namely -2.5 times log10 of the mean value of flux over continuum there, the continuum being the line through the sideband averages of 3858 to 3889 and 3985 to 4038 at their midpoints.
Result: 0.417 mag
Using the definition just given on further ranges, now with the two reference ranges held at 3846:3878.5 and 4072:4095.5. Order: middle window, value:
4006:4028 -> -0.17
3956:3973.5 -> 0.44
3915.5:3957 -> 0.24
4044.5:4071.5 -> -0.01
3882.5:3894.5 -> 0.09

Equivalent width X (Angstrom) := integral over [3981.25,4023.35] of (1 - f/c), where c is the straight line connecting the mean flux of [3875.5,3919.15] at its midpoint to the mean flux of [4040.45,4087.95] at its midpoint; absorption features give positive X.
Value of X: -4.97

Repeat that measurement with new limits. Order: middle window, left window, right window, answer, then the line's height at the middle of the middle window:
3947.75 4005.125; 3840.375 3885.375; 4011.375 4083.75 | 7.0 Angstrom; 11.4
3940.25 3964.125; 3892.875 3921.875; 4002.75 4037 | 3.8 Angstrom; 11.1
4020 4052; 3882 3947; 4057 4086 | -3.3 Angstrom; 12.1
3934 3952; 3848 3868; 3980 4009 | 5.0 Angstrom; 10.8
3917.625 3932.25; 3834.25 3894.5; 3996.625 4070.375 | 3.1 Angstrom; 9.89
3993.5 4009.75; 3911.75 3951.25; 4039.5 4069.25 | -2.6 Angstrom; 10.8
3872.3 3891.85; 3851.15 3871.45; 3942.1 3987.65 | 0.9 Angstrom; 8.57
